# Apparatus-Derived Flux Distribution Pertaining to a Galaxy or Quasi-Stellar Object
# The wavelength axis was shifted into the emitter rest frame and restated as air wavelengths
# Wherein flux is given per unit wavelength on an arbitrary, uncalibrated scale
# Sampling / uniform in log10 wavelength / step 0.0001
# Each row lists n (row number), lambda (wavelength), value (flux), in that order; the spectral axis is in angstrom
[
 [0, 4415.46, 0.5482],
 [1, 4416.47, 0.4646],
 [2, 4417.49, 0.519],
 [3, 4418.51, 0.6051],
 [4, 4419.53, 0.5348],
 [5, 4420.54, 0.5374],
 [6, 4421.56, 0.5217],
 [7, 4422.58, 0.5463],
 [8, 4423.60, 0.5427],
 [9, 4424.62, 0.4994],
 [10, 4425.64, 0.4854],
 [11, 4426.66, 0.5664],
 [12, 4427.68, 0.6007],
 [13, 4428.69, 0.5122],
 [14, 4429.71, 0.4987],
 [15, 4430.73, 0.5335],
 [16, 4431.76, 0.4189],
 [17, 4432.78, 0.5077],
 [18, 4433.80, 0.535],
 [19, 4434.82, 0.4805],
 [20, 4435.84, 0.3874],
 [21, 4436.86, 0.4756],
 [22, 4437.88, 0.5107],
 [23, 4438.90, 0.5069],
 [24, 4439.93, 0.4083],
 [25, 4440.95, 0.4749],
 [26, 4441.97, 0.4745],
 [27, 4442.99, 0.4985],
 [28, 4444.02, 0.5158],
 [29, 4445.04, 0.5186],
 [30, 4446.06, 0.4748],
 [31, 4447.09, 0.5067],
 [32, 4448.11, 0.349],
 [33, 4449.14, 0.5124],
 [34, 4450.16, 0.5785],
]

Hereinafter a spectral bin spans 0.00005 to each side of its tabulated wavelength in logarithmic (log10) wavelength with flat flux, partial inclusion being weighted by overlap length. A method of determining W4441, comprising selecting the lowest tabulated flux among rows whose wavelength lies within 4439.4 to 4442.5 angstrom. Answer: 0.4083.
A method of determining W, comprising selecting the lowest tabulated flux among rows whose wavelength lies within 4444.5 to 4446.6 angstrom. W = 0.4748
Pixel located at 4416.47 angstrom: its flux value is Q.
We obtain 0.4646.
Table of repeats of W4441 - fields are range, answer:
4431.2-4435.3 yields 0.4189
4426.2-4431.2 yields 0.4987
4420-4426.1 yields 0.4854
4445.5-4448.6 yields 0.349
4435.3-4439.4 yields 0.3874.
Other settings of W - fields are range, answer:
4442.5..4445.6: 0.4985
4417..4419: 0.519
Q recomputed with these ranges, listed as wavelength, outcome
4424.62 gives 0.4994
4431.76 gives 0.4189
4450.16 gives 0.5785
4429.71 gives 0.4987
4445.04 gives 0.5186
